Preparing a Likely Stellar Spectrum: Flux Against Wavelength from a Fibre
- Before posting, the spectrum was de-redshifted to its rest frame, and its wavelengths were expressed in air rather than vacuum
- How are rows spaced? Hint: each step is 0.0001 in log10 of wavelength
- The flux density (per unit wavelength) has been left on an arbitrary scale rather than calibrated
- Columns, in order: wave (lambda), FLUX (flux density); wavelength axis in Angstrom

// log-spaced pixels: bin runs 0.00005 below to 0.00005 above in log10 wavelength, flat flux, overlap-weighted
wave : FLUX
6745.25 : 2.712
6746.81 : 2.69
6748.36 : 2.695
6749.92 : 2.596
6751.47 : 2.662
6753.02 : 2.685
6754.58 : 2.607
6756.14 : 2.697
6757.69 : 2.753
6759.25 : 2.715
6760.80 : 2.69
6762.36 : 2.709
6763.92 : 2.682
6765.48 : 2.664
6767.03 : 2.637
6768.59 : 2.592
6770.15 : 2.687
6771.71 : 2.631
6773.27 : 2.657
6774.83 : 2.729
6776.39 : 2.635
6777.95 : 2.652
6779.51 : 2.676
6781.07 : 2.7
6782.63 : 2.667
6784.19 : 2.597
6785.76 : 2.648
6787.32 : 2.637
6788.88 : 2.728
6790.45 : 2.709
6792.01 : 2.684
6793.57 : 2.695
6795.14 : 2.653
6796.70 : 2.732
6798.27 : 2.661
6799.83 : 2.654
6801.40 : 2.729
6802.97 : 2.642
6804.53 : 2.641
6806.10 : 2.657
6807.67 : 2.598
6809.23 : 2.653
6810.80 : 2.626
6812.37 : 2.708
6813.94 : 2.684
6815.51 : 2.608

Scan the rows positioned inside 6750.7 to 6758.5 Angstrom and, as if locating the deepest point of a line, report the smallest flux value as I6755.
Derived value 2.607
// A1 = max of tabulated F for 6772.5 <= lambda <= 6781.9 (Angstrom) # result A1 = 2.729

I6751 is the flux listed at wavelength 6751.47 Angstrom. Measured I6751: 2.662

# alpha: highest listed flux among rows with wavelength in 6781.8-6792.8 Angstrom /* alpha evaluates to 2.728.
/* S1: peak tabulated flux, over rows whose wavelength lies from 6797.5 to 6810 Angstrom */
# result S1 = 2.729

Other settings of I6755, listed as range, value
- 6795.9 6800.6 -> 2.654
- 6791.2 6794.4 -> 2.684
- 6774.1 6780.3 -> 2.635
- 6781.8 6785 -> 2.597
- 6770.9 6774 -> 2.631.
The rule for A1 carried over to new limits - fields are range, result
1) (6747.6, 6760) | 2.753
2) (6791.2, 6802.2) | 2.732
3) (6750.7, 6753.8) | 2.685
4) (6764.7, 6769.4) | 2.664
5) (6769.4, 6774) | 2.687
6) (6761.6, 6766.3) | 2.709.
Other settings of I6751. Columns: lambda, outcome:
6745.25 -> 2.712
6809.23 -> 2.653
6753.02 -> 2.685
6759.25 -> 2.715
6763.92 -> 2.682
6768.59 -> 2.592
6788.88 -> 2.728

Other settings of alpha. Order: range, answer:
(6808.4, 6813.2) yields 2.708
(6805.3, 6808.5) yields 2.657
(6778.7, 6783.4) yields 2.7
